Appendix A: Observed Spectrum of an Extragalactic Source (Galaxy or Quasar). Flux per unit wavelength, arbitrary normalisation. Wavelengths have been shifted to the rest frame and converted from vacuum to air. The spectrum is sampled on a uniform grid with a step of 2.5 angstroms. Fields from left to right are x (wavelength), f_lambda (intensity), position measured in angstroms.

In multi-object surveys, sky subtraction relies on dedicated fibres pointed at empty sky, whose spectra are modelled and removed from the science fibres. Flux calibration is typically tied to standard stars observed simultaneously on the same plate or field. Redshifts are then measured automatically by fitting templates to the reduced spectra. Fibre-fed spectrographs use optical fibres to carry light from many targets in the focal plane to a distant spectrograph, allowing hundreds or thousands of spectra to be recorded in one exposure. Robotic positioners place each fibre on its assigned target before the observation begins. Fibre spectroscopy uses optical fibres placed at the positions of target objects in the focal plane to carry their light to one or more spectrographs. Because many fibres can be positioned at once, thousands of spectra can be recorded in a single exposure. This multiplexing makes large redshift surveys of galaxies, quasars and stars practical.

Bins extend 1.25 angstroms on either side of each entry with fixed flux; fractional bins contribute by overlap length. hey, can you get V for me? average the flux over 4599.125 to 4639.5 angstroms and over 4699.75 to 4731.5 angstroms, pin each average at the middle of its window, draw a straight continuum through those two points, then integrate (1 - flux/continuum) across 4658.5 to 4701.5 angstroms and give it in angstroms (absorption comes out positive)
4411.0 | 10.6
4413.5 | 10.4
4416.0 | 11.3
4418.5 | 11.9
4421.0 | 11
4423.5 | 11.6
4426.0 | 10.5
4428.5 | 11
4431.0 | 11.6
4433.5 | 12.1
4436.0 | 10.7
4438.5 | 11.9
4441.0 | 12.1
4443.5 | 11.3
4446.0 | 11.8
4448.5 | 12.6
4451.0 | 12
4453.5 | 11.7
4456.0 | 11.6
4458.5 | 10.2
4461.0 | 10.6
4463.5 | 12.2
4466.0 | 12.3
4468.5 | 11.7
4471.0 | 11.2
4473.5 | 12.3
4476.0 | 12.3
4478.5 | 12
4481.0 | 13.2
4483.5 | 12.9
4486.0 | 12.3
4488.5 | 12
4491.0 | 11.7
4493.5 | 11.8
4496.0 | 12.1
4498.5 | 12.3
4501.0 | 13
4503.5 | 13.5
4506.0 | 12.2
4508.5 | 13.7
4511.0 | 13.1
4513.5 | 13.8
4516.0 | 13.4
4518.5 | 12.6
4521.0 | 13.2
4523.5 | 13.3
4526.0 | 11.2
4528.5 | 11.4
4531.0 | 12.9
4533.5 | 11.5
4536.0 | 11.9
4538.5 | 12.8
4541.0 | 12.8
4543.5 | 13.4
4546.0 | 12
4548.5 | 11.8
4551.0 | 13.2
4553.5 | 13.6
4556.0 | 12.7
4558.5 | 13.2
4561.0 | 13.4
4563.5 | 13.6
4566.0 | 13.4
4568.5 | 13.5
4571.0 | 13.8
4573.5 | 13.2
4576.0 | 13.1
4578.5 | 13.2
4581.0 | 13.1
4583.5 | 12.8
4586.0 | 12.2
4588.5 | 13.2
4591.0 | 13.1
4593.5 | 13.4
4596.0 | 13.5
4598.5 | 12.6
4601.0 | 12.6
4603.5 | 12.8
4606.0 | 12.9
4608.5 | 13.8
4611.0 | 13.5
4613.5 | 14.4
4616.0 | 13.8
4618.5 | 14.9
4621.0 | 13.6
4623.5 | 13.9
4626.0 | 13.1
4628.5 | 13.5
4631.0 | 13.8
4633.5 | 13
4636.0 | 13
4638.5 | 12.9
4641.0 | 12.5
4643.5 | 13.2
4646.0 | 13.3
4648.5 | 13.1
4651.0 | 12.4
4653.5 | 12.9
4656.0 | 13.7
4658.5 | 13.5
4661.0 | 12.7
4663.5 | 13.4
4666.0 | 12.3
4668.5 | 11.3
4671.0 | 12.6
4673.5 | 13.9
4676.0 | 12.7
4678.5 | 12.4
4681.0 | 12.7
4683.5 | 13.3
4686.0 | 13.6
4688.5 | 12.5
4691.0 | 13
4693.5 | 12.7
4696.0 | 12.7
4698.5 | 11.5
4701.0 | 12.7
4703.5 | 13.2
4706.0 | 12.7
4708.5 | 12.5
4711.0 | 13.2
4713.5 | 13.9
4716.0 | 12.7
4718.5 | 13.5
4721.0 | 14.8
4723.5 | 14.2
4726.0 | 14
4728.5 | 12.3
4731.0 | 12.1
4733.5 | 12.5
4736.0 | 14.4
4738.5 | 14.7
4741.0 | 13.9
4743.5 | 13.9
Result 1.9 angstroms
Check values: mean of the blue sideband 13.5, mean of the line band 12.7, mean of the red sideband 13.2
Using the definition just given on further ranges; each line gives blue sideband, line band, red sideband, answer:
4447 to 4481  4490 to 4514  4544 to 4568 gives -0.8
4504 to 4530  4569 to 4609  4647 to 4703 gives -0.8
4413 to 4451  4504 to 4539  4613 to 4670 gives -1.2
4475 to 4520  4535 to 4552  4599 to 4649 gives 0.5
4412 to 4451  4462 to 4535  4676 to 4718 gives -3.9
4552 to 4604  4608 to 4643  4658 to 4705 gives -1.5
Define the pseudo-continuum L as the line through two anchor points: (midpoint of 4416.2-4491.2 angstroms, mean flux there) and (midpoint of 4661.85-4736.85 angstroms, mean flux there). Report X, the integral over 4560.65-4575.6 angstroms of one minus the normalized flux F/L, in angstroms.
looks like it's -1.4 angstroms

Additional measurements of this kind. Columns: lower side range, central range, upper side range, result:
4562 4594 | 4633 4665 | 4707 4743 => 0.7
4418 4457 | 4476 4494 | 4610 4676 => -0.5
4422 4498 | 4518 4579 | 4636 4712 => -3.0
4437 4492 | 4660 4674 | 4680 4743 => 0.3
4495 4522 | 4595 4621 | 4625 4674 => -1.0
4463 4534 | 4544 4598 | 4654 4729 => -1.8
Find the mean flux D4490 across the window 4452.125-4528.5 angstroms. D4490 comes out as 12.3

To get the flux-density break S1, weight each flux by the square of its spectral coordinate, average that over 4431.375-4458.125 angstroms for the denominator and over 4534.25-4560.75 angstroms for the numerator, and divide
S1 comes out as 1.1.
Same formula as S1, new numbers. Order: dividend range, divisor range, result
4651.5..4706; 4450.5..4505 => 1.16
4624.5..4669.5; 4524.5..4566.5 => 1.08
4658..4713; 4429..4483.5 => 1.20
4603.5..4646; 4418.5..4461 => 1.27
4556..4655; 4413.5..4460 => 1.25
